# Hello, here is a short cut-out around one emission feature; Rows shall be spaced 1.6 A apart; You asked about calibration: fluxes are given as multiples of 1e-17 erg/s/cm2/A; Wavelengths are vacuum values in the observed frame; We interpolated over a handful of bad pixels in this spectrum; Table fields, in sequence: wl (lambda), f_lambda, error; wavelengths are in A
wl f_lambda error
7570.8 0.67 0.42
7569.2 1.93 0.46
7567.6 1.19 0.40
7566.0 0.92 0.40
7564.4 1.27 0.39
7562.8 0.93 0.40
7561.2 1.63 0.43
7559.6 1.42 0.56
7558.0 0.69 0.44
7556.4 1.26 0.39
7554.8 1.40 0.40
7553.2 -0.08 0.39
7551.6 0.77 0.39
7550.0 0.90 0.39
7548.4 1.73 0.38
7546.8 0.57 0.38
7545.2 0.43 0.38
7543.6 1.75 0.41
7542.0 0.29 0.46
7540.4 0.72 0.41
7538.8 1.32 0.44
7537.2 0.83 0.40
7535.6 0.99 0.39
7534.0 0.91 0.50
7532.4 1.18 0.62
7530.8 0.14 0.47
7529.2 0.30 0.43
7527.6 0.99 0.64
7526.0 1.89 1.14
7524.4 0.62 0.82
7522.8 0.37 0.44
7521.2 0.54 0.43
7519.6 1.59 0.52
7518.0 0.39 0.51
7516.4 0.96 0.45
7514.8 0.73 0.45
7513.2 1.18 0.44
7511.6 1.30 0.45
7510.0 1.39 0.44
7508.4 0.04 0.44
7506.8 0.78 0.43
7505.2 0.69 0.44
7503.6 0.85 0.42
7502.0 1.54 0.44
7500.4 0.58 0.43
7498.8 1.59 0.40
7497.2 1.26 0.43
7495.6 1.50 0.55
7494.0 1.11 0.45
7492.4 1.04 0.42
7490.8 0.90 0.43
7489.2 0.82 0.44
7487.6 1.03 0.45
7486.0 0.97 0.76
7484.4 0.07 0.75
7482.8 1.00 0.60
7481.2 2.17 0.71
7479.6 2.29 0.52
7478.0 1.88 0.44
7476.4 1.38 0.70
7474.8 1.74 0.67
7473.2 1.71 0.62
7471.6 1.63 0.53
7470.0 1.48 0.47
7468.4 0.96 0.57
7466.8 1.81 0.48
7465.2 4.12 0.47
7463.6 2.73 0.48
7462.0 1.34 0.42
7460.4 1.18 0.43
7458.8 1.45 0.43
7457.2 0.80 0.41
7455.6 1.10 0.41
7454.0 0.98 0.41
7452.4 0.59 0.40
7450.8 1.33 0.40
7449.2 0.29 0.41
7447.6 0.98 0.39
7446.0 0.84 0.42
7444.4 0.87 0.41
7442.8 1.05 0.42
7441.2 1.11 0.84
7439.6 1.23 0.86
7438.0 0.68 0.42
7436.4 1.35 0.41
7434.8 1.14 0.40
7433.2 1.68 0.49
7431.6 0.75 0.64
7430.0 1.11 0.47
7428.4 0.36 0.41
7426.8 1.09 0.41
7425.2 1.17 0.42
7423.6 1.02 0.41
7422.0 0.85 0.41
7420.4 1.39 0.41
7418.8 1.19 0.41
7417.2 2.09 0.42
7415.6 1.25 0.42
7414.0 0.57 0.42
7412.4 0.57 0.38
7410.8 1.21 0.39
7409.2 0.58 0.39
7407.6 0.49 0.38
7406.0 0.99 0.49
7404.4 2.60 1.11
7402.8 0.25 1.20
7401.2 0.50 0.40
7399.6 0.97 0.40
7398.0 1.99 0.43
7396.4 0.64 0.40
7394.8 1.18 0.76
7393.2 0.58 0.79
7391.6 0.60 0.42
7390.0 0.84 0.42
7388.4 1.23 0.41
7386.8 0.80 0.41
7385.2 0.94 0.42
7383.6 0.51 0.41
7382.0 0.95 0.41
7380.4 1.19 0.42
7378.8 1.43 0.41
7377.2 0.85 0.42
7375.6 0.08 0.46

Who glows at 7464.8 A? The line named [S II] 6716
